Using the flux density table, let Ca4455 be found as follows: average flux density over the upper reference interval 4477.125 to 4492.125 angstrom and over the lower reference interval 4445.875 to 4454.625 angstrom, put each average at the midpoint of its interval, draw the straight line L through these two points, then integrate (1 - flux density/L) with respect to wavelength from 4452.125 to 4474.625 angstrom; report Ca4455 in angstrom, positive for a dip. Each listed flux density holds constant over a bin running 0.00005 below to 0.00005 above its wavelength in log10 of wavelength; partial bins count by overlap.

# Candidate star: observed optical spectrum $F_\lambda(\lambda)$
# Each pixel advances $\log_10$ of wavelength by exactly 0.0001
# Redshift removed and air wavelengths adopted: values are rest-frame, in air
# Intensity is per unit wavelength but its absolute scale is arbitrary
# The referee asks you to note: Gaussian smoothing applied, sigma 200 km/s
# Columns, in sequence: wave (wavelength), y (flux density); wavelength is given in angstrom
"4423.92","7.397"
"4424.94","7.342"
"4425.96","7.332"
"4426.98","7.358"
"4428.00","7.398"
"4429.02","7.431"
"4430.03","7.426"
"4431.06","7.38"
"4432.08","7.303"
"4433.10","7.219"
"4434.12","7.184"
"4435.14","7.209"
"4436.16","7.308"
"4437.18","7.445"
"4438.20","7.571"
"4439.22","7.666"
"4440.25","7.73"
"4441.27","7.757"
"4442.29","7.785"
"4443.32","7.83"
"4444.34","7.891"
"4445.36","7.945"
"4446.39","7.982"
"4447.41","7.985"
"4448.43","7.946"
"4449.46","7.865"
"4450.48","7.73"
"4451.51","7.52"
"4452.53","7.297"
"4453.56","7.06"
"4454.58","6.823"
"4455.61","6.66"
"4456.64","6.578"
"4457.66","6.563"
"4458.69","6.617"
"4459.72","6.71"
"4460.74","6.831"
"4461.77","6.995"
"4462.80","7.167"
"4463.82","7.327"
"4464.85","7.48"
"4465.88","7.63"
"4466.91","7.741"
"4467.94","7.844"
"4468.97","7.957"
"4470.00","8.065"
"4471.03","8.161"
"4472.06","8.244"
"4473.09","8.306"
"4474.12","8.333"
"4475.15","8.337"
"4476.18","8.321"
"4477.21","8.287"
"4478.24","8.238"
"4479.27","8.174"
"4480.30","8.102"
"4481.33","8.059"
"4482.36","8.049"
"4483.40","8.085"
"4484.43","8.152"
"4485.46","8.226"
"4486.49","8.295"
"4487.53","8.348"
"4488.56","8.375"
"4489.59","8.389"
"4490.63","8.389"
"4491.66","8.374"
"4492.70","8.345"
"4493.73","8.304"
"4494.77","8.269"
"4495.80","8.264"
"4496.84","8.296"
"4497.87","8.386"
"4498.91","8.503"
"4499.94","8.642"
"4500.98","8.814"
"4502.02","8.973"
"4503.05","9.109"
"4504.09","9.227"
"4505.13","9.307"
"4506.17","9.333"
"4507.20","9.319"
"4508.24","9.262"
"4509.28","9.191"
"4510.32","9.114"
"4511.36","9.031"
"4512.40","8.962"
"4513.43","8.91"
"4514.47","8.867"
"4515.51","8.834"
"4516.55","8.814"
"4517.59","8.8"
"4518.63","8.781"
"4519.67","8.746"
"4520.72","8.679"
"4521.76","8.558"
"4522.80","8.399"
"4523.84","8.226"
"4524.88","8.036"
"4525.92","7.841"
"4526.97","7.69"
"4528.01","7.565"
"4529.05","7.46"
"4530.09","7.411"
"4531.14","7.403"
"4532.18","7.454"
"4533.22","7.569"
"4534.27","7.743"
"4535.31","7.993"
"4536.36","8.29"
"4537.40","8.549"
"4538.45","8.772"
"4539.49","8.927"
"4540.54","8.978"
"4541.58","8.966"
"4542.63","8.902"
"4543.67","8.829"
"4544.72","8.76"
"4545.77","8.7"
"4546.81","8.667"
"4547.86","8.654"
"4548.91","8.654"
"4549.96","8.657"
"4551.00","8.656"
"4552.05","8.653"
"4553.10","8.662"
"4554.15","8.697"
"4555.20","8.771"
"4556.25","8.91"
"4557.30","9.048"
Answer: 1.38 angstrom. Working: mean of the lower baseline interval 7.62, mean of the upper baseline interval 8.24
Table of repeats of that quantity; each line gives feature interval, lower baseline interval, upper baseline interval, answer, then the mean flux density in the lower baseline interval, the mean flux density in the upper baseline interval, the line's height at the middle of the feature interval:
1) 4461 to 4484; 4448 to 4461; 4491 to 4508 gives -0.57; 7.09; 8.72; 7.74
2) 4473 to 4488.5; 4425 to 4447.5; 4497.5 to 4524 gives 0.22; 7.54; 8.89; 8.34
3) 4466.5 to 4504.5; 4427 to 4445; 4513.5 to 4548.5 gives -1.76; 7.5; 8.37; 7.95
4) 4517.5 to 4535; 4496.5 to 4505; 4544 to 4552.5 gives 1.45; 8.78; 8.68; 8.72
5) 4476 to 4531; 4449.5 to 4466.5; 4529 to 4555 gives -4.82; 7.09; 8.42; 7.81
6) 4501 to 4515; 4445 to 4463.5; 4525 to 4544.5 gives -2.28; 7.23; 8.14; 7.84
